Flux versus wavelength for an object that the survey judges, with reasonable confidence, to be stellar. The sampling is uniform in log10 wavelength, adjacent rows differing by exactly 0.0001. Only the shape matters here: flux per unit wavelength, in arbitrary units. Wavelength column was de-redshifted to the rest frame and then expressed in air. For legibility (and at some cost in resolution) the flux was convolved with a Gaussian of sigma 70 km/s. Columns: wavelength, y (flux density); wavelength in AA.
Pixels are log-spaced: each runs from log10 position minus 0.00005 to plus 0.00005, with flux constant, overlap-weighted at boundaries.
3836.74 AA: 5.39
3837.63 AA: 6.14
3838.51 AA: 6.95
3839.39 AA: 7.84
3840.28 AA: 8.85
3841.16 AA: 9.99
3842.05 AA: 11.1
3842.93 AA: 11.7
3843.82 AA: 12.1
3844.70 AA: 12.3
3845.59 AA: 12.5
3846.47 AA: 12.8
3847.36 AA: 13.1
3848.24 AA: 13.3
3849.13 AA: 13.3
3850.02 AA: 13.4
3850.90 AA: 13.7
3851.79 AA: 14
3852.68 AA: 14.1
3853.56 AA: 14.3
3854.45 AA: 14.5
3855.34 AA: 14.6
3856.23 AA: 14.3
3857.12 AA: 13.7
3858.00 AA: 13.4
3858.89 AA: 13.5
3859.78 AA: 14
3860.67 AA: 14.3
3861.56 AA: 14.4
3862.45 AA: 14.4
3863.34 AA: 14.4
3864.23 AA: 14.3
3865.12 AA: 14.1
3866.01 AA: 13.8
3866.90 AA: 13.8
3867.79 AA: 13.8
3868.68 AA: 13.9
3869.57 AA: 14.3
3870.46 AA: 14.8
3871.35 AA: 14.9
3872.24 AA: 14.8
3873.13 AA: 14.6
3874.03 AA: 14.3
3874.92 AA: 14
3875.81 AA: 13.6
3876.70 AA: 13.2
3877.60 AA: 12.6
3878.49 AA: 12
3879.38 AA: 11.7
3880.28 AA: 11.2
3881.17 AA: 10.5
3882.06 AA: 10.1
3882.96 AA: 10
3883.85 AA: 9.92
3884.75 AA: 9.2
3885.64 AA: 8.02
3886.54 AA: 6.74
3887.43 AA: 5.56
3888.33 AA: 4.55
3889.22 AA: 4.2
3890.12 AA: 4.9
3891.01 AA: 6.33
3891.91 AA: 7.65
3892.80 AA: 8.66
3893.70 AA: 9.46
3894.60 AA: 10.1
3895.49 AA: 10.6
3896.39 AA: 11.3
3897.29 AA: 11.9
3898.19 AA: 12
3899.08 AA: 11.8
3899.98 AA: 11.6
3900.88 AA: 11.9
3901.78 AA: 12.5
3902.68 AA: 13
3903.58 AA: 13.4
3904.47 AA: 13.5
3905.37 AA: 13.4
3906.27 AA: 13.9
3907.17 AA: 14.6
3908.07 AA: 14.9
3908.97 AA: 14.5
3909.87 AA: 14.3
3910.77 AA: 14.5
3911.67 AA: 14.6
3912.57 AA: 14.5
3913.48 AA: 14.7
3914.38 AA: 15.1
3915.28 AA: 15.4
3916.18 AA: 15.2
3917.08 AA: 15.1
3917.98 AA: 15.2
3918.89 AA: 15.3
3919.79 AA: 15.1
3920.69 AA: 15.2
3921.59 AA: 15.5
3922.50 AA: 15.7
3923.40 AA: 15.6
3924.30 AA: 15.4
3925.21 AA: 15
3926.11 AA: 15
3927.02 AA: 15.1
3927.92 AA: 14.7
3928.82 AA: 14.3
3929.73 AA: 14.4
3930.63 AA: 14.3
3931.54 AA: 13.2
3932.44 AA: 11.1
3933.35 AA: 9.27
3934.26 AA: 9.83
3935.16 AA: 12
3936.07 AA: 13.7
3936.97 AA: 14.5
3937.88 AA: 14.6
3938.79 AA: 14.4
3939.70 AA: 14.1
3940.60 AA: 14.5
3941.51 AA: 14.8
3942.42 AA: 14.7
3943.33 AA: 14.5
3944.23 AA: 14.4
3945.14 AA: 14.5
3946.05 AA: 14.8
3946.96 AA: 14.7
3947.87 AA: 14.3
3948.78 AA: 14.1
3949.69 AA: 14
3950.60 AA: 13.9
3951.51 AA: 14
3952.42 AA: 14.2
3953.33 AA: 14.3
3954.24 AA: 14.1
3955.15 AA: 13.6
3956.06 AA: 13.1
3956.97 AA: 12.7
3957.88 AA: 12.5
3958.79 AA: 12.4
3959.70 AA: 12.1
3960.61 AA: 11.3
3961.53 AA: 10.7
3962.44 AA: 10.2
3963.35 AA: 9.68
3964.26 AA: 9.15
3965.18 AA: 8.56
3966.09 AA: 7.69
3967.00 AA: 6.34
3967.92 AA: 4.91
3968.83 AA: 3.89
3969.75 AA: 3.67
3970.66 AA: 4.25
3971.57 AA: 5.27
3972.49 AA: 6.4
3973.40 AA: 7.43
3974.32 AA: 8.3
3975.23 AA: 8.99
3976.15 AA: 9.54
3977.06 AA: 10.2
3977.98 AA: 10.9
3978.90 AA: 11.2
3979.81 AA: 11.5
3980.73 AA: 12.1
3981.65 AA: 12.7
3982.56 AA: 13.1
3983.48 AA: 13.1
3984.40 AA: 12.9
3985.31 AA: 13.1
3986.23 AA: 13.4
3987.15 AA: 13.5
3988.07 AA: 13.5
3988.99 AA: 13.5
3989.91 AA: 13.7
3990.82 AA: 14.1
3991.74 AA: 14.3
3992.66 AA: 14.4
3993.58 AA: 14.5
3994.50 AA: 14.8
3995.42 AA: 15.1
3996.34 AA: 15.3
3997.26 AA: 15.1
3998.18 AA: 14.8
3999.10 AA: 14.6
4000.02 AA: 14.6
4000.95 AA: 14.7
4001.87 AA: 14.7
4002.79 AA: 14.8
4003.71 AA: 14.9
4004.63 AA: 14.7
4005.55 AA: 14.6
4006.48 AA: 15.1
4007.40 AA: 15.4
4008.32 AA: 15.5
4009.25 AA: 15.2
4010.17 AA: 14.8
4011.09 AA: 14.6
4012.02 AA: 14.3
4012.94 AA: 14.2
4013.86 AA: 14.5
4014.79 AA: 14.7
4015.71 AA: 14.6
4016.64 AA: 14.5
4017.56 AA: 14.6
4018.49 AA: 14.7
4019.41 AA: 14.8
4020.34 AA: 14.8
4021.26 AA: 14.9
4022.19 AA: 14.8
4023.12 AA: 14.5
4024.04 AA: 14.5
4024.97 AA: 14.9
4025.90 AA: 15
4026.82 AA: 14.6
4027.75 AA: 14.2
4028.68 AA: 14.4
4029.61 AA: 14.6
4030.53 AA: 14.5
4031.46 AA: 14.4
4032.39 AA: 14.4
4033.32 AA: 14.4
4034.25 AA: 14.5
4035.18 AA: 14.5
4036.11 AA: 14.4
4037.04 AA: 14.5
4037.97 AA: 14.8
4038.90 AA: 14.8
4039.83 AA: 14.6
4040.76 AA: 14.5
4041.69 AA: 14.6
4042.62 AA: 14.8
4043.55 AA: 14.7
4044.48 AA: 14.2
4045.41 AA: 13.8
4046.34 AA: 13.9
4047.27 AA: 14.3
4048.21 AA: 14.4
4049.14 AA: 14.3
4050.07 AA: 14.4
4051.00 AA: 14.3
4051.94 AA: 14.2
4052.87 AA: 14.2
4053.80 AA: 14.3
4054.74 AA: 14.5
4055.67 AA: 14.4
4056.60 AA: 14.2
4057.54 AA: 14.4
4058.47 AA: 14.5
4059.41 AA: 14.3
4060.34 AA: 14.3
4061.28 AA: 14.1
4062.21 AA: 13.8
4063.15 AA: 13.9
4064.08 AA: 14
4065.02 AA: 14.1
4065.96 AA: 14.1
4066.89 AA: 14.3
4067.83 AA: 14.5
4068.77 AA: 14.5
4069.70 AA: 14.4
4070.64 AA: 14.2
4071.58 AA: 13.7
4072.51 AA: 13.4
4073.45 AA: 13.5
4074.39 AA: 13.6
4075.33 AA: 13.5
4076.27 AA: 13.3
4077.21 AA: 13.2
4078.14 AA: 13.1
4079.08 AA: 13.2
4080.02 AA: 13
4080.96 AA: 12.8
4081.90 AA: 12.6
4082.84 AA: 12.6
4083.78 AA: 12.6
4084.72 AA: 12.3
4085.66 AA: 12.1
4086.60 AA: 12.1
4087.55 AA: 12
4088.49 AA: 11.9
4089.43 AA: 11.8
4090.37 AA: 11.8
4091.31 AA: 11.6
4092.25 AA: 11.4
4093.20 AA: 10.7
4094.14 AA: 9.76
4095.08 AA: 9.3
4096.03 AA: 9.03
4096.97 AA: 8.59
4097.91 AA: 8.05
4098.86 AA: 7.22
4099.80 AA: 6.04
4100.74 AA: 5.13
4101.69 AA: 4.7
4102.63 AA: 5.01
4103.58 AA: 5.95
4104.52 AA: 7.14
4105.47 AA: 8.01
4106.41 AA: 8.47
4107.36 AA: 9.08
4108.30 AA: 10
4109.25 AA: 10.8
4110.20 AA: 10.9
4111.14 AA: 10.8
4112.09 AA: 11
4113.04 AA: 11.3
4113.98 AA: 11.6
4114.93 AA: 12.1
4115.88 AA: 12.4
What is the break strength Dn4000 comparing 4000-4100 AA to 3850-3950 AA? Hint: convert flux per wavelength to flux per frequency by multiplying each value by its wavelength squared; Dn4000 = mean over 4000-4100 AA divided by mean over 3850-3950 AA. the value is 1.13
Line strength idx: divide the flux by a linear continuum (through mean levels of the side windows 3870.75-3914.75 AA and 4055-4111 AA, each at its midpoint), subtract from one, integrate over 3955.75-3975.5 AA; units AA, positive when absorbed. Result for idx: 5.1 AA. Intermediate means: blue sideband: 11.5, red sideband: 11.6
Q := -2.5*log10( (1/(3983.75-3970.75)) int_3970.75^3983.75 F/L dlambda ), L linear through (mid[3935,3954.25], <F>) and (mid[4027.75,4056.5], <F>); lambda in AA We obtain 0.41 mag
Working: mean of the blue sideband 14.3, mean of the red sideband 14.4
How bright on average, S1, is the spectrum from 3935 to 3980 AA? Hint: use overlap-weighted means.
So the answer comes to 11.4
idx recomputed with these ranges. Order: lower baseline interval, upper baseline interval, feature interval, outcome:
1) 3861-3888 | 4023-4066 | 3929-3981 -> 7.15 AA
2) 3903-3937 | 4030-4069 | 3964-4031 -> 7.22 AA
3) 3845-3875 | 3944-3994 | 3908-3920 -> -2.05 AA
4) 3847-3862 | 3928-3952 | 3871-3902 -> 7.61 AA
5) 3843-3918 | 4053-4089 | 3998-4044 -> -4.78 AA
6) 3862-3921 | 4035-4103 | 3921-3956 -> -4.59 AA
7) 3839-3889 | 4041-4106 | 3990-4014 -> -4.58 AA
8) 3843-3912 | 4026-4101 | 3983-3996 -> -1.03 AA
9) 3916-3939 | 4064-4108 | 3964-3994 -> 6.46 AA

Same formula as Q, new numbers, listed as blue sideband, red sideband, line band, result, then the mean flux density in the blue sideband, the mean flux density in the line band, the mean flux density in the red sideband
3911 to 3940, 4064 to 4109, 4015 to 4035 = -0.18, 14.3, 14.6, 11.2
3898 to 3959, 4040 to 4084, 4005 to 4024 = -0.06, 14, 14.7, 14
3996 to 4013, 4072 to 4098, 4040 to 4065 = -0.09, 14.8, 14.3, 11.9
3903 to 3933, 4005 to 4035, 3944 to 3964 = 0.12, 14.6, 13.1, 14.7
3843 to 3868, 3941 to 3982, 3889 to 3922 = -0.02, 13.7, 12.7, 11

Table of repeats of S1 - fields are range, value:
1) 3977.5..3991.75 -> 12.9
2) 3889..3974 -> 12.3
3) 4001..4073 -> 14.5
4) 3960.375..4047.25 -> 13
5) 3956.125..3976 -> 8.51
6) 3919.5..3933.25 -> 14.5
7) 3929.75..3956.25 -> 13.7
